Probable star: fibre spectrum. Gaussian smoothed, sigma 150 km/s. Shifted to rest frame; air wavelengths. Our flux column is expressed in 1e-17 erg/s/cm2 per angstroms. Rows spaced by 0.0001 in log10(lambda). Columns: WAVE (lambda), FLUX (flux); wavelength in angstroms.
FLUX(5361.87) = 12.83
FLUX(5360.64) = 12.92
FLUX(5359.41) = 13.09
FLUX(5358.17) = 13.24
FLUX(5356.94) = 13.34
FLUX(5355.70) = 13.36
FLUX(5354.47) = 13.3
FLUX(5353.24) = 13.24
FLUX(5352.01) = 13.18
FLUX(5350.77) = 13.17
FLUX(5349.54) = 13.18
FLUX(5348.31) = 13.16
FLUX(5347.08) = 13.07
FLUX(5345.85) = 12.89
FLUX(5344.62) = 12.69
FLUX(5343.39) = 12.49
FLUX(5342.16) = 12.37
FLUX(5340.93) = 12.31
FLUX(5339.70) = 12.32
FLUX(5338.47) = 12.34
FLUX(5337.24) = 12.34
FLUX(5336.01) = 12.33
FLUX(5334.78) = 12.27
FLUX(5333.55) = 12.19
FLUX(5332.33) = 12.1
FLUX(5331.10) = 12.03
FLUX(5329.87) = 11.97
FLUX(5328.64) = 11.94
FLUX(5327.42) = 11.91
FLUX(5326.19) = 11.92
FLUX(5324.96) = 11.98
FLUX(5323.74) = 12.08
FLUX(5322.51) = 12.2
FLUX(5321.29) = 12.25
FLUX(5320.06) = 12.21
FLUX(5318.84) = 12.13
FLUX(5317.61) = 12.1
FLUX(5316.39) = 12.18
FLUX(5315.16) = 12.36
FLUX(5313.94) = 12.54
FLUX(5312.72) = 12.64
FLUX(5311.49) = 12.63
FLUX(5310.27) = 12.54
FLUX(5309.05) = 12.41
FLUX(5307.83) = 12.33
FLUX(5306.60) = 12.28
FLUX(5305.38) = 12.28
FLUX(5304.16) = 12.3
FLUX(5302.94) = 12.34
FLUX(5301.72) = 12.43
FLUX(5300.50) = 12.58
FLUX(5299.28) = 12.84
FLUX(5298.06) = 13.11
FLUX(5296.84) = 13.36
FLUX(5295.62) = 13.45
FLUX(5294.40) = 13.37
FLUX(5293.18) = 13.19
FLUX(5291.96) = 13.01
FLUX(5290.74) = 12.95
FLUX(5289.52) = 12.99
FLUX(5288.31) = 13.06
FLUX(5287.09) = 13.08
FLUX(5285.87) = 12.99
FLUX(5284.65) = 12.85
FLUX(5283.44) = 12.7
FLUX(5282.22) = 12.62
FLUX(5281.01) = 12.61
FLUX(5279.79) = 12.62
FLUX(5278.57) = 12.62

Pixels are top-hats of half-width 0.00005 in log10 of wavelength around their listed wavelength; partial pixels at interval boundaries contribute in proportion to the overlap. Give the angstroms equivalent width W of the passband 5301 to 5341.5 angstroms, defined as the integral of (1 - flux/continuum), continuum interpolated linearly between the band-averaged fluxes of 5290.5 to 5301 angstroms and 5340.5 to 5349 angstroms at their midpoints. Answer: 2.1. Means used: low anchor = 13.1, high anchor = 12.7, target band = 12.2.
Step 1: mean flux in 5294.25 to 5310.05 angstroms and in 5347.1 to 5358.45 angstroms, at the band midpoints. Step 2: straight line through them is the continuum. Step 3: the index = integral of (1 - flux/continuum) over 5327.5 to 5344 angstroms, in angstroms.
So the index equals 1.05 angstroms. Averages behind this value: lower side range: 12.7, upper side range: 13.2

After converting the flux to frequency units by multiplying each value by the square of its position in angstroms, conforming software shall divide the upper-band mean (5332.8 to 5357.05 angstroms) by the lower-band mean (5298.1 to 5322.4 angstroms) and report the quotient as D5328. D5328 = 1.04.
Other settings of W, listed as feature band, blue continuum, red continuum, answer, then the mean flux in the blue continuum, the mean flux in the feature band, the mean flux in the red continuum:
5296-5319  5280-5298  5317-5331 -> 0.00 angstroms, 13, 12.5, 12.1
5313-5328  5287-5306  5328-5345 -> 0.42 angstroms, 12.9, 12.2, 12.3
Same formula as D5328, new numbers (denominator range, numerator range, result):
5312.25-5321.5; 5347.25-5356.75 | 1.09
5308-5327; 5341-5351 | 1.06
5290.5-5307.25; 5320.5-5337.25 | 0.96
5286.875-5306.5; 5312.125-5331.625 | 0.95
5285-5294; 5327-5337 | 0.94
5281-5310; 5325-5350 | 0.98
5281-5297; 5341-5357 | 1.02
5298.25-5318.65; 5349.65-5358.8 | 1.08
